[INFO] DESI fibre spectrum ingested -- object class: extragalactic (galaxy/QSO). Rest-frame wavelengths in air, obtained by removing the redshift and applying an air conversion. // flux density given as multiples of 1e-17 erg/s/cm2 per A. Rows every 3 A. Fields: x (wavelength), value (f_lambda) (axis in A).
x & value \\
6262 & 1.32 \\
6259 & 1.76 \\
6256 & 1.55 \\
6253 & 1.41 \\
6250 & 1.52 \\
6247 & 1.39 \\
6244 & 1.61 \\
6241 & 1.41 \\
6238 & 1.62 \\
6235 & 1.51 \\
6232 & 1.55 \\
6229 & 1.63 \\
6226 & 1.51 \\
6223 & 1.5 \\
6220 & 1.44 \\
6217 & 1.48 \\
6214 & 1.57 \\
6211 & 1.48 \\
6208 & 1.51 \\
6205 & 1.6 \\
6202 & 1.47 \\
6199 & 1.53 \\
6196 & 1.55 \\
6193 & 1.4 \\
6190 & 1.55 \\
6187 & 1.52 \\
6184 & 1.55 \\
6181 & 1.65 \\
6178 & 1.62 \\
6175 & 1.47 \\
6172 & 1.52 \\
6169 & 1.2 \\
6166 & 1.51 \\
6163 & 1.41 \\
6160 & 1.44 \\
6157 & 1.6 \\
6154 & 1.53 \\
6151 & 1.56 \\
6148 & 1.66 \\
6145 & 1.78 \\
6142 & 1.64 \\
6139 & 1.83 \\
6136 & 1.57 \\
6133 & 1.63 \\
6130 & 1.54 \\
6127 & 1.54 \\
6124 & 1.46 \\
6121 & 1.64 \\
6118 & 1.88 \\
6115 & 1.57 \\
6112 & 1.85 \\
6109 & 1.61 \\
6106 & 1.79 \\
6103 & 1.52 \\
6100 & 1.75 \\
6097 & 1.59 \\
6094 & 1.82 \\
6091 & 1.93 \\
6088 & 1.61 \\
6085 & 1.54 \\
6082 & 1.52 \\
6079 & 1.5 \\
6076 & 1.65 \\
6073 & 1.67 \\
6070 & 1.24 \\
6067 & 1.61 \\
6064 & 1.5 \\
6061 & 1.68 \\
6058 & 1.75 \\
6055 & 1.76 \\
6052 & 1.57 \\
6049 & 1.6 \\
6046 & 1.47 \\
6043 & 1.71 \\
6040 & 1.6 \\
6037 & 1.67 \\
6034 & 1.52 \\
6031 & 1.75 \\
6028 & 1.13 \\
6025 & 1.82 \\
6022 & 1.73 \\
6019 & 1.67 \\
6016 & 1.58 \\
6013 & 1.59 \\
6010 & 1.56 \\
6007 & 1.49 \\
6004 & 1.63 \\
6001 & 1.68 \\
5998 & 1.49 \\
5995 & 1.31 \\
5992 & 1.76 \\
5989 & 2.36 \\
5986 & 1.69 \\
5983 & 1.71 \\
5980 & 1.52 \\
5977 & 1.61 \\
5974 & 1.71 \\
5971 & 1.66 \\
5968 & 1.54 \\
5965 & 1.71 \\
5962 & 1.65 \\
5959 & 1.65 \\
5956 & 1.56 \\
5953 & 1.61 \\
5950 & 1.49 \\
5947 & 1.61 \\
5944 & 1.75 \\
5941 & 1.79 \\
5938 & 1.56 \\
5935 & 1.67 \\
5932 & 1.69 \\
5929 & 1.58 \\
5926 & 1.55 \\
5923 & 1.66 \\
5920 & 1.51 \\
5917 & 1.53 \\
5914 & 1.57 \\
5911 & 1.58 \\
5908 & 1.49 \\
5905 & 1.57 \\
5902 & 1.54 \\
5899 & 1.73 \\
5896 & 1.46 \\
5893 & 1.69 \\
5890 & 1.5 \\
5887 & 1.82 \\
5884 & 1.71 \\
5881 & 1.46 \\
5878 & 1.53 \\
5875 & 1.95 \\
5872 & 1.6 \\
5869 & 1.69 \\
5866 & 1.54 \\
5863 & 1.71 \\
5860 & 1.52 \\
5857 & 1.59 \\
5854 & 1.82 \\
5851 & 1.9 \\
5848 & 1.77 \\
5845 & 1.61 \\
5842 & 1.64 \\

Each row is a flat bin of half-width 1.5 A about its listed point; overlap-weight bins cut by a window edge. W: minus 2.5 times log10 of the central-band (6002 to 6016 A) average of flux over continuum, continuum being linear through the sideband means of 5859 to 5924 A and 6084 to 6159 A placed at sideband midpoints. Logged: 0.04 mag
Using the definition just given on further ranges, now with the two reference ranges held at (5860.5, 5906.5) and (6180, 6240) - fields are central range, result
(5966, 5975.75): -0.02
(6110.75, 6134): -0.05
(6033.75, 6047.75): -0.01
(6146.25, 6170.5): 0.04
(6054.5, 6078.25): -0.02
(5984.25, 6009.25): -0.05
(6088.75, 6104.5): -0.10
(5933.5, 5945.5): -0.05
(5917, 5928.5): 0.03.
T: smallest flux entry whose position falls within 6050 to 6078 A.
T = 1.24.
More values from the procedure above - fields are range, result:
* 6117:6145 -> 1.46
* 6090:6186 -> 1.2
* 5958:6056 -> 1.13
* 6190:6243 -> 1.4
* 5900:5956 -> 1.49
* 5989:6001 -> 1.31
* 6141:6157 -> 1.53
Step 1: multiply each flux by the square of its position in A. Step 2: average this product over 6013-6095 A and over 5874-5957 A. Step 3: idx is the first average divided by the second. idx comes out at 1.05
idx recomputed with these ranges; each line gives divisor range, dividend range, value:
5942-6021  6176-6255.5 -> 1.00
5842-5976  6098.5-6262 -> 1.05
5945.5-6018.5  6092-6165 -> 1.05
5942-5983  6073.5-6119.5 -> 1.08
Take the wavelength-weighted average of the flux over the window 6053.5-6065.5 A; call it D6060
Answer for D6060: 1.67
